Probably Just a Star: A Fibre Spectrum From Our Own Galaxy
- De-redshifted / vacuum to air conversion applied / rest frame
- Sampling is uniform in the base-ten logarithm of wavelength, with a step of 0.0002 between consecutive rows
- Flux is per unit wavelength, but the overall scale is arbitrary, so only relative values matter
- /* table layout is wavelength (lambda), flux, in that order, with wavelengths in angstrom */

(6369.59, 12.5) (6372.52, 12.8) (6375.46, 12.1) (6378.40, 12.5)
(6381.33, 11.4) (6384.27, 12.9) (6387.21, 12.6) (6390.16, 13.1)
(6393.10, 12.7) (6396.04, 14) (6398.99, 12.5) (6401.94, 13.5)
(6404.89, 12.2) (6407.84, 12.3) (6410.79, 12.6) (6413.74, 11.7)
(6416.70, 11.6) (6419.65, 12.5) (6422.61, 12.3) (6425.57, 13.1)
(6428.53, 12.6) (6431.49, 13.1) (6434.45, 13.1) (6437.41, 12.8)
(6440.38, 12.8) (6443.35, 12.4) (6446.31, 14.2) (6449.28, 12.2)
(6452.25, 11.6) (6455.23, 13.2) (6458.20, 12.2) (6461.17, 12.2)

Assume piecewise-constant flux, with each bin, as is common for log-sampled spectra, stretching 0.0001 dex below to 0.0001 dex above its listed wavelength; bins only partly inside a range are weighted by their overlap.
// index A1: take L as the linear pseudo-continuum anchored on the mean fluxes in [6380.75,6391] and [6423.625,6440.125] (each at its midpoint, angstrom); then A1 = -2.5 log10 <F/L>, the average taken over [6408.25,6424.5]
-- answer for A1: 0.05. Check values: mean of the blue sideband 12.5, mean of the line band 12.2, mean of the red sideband 12.9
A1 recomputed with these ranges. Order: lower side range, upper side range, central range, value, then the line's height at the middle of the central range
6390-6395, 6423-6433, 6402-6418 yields 0.06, 12.9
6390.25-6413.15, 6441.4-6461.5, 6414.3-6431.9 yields 0.02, 12.7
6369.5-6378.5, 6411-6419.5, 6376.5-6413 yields -0.04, 12.2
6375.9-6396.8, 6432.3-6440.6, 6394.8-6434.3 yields 0.02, 12.8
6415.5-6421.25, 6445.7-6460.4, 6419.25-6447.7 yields -0.05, 12.3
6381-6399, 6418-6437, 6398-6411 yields 0.02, 12.8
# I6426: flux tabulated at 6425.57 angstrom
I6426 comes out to 13.1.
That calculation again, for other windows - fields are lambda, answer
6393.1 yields 12.7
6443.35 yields 12.4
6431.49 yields 13.1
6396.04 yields 14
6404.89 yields 12.2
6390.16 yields 13.1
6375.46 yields 12.1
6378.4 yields 12.5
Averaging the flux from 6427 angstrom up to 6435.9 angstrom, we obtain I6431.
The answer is 12.9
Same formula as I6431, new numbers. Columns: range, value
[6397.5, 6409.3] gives 12.6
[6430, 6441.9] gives 12.9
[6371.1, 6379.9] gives 12.5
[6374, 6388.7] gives 12.3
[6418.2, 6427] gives 12.6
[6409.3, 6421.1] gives 12.1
